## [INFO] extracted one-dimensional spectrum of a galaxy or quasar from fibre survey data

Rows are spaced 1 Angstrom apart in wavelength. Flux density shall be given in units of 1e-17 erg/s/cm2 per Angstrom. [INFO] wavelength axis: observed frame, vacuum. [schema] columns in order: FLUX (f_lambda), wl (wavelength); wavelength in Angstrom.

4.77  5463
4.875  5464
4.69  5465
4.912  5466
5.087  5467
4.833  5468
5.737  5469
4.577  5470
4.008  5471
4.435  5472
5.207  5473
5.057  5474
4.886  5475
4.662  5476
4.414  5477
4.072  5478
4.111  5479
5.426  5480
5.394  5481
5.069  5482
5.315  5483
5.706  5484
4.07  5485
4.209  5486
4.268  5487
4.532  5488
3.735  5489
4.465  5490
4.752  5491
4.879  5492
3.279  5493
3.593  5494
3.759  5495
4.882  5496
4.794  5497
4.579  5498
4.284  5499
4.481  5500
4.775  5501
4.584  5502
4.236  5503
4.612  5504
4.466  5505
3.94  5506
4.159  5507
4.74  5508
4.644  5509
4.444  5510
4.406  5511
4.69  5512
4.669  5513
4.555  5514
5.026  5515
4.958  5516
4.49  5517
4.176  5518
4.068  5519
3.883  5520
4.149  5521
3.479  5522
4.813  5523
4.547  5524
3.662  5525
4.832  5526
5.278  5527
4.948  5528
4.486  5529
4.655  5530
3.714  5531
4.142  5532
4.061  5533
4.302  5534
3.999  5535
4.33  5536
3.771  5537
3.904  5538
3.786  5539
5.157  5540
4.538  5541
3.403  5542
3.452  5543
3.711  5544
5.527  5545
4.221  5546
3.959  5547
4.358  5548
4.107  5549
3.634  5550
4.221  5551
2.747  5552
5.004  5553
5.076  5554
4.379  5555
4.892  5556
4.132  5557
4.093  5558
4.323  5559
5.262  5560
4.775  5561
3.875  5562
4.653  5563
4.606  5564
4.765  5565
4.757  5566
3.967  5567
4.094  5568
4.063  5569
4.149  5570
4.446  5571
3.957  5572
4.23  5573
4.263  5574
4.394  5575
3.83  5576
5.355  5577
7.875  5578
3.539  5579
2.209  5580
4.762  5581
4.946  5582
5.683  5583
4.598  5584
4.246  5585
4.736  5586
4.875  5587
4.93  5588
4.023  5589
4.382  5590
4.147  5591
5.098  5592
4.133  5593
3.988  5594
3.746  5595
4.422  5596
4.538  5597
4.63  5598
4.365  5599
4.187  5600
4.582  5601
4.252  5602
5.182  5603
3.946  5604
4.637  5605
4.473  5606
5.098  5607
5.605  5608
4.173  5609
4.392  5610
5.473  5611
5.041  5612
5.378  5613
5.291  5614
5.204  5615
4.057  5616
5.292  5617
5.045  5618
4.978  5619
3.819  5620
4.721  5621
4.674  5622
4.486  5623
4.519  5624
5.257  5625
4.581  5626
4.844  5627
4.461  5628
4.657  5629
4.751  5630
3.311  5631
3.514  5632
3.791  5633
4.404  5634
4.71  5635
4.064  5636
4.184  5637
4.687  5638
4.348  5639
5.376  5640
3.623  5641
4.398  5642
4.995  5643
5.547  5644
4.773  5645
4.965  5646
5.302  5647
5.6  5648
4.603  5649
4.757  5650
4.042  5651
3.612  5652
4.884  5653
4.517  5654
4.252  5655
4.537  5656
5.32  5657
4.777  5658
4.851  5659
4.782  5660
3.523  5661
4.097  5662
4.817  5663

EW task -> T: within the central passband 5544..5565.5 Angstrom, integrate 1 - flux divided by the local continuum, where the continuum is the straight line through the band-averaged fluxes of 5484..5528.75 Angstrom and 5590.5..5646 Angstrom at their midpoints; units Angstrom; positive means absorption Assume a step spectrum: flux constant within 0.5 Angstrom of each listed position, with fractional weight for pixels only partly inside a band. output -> 0.46 Angstrom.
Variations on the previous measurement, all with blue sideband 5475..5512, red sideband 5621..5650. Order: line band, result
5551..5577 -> 1.0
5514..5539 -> 1.1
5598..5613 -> -0.4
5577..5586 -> -0.4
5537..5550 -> 1.1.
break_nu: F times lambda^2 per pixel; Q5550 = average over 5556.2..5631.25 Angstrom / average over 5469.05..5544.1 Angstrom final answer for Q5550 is 1.06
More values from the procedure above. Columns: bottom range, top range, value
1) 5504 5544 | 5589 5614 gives 1.09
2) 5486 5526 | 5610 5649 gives 1.12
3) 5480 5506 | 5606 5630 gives 1.12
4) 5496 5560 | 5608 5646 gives 1.10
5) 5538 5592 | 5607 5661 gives 1.08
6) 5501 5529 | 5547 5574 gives 0.98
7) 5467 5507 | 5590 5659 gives 1.06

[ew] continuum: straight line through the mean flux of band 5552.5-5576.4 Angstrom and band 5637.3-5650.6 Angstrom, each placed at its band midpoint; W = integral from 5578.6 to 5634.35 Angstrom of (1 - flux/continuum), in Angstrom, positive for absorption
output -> 1.1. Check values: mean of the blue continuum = 4.42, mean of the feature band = 4.54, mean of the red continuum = 4.83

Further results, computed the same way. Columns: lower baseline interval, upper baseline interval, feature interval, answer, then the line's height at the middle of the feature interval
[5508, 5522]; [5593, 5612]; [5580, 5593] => -0.2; 4.52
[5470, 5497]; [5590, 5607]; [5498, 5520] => 0.2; 4.52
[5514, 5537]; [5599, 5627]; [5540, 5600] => 2.1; 4.55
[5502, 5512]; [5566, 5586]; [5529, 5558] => 1.7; 4.45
